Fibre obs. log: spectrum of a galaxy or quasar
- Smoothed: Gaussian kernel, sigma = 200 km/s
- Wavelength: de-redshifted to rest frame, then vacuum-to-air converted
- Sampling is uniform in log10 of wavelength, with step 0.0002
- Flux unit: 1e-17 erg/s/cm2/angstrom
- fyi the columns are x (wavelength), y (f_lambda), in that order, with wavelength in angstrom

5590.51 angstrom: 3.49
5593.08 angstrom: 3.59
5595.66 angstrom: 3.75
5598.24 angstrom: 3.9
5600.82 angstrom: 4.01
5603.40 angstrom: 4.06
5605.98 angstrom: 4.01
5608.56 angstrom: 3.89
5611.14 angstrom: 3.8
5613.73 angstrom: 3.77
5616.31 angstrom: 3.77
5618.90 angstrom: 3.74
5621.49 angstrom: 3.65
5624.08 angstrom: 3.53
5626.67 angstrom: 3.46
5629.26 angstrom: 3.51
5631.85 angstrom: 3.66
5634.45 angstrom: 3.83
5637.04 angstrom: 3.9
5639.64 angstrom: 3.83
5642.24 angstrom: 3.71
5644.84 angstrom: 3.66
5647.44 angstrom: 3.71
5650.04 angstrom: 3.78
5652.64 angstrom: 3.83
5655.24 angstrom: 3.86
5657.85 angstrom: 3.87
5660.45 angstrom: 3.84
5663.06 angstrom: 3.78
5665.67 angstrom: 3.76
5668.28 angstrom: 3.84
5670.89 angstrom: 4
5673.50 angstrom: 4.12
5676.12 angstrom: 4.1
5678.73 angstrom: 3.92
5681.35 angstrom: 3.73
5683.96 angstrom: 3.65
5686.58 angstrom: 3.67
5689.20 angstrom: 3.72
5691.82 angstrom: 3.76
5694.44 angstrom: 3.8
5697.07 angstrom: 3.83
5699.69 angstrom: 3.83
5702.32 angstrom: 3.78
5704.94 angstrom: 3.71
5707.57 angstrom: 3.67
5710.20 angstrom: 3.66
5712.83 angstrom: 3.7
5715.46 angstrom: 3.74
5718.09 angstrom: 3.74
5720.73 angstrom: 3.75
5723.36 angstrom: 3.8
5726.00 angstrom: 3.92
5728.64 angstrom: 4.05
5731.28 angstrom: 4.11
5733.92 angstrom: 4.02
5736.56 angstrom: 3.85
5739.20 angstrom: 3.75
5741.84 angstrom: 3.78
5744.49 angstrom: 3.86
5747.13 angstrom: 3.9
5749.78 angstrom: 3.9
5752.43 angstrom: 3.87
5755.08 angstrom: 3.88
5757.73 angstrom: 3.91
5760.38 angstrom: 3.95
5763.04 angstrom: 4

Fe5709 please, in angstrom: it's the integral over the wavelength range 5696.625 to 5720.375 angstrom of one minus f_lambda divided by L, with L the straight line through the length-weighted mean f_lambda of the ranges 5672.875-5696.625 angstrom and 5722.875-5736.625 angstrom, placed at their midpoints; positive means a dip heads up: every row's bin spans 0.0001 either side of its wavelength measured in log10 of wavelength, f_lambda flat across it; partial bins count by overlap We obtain 1.01 angstrom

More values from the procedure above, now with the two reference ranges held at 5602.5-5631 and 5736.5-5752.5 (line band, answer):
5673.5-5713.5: 0.2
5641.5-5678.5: -0.8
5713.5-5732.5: -0.2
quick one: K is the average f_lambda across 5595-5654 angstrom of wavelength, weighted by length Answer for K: 3.77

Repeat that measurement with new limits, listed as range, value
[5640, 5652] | 3.73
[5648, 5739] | 3.83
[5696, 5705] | 3.8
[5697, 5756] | 3.83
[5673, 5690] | 3.83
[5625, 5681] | 3.81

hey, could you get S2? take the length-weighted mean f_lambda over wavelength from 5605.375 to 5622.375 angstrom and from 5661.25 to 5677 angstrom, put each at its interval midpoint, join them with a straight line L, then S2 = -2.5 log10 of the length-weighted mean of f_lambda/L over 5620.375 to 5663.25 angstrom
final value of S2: 0.04 mag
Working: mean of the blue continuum 3.8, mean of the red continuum 3.92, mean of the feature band 3.73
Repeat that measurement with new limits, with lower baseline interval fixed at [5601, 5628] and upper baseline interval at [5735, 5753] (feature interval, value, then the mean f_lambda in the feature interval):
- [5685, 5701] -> 0.02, 3.77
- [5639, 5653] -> 0.01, 3.74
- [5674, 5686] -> -0.01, 3.86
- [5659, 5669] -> 0.00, 3.8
